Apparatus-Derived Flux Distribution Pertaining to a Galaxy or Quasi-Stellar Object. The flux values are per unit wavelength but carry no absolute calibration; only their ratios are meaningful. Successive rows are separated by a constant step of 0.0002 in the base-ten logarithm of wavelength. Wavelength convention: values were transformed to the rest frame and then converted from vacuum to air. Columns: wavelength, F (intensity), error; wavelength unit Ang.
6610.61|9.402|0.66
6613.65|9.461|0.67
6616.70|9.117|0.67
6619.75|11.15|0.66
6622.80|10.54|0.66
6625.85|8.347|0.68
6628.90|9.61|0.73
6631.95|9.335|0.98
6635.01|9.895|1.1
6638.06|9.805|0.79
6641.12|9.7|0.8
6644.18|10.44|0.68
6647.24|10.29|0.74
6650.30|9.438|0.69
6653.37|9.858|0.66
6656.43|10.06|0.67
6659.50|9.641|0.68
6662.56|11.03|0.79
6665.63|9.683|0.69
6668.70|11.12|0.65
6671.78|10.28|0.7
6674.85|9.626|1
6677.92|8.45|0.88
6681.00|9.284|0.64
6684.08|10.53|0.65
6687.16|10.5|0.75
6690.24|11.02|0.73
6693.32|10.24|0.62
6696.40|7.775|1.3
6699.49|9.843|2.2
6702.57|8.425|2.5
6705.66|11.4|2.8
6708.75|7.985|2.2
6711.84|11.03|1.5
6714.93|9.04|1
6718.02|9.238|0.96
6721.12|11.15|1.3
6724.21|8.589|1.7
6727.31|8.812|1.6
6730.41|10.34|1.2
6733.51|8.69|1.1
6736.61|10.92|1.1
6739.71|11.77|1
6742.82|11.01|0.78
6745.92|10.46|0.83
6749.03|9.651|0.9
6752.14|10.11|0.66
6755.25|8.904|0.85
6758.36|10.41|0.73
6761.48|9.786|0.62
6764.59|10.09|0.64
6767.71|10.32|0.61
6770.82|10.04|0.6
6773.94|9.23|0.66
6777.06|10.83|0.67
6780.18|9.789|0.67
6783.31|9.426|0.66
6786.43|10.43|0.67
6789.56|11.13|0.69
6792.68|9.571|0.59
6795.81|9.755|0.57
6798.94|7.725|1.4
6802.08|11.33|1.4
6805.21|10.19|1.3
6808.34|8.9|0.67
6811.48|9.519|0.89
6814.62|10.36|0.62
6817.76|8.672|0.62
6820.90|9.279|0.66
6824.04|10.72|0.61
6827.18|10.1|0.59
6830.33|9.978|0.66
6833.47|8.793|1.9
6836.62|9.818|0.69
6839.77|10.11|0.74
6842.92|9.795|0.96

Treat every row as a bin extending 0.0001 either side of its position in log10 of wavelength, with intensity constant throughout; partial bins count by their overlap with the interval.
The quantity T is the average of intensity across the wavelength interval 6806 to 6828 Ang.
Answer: 9.66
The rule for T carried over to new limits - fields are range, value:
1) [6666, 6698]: 9.87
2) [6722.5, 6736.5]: 9.32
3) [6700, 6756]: 9.88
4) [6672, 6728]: 9.64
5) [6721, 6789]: 10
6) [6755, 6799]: 9.93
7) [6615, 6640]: 9.72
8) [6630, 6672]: 10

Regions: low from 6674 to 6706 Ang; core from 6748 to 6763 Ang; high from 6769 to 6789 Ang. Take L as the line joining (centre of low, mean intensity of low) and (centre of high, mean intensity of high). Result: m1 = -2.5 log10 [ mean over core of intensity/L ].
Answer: 0.02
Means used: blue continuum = 9.68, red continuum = 10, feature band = 9.77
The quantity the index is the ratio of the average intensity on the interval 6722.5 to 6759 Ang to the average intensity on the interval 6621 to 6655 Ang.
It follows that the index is 1.0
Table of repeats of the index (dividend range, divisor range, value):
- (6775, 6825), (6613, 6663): 1.00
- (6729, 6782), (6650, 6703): 1.03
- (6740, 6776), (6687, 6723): 1.03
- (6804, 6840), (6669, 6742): 0.99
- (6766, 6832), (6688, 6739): 1.02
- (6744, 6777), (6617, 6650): 1.01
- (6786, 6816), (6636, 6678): 0.99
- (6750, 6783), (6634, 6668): 0.99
